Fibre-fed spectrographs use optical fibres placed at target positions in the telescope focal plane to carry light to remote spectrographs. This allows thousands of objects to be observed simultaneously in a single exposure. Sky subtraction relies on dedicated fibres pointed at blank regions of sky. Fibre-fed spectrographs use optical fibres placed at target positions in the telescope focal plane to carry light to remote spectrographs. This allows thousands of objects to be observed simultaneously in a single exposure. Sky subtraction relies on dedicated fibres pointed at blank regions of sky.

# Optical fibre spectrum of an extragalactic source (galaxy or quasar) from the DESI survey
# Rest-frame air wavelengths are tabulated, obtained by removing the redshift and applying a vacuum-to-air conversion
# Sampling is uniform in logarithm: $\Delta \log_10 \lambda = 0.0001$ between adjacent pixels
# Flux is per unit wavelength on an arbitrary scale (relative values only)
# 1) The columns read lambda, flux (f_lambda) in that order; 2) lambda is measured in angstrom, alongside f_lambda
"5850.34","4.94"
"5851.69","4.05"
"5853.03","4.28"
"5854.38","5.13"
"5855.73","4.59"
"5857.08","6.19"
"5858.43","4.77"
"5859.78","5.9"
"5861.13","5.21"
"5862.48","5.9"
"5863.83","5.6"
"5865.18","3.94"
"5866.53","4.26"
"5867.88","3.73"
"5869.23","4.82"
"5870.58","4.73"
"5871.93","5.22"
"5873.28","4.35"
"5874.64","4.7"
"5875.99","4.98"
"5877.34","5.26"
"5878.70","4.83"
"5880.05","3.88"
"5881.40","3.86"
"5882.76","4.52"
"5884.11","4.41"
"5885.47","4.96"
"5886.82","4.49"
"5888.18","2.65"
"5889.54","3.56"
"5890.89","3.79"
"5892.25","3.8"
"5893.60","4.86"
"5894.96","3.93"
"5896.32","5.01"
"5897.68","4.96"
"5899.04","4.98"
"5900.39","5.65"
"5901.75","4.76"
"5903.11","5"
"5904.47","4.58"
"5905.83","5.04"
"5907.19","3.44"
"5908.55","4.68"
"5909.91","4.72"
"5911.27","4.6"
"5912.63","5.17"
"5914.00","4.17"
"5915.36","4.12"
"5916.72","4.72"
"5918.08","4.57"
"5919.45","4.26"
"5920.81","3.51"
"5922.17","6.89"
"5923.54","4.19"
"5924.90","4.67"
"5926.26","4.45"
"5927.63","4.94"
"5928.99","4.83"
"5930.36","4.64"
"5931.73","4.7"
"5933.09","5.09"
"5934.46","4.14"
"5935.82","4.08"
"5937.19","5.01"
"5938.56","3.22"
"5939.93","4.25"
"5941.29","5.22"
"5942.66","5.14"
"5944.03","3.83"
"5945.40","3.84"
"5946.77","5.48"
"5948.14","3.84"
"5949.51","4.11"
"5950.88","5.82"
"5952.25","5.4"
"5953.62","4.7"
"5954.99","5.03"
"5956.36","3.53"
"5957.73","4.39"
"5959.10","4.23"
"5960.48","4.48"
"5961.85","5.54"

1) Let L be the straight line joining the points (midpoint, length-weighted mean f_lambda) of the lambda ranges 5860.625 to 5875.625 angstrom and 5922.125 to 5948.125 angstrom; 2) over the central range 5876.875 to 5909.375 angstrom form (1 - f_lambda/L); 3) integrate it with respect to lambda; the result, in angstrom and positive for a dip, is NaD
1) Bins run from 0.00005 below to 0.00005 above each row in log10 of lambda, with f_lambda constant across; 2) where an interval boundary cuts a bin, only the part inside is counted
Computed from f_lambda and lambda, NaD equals 1.73 angstrom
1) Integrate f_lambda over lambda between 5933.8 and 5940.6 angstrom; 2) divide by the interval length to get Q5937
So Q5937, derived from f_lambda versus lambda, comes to 4.14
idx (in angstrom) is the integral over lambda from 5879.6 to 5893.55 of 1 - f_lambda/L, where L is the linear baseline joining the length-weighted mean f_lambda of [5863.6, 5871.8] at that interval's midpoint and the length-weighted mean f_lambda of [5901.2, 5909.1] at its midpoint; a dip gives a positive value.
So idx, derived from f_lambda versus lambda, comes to 1.6 angstrom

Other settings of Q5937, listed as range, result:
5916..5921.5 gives 4.27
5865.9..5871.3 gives 4.4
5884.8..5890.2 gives 3.91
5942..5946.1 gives 4.27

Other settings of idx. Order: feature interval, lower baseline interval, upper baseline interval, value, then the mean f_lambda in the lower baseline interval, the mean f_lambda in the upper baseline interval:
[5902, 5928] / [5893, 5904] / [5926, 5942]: 0.62 angstrom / 4.89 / 4.55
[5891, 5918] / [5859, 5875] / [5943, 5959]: 0.57 angstrom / 4.87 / 4.55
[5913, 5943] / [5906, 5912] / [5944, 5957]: -0.51 angstrom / 4.43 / 4.6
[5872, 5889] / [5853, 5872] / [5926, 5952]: 1.55 angstrom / 4.96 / 4.57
